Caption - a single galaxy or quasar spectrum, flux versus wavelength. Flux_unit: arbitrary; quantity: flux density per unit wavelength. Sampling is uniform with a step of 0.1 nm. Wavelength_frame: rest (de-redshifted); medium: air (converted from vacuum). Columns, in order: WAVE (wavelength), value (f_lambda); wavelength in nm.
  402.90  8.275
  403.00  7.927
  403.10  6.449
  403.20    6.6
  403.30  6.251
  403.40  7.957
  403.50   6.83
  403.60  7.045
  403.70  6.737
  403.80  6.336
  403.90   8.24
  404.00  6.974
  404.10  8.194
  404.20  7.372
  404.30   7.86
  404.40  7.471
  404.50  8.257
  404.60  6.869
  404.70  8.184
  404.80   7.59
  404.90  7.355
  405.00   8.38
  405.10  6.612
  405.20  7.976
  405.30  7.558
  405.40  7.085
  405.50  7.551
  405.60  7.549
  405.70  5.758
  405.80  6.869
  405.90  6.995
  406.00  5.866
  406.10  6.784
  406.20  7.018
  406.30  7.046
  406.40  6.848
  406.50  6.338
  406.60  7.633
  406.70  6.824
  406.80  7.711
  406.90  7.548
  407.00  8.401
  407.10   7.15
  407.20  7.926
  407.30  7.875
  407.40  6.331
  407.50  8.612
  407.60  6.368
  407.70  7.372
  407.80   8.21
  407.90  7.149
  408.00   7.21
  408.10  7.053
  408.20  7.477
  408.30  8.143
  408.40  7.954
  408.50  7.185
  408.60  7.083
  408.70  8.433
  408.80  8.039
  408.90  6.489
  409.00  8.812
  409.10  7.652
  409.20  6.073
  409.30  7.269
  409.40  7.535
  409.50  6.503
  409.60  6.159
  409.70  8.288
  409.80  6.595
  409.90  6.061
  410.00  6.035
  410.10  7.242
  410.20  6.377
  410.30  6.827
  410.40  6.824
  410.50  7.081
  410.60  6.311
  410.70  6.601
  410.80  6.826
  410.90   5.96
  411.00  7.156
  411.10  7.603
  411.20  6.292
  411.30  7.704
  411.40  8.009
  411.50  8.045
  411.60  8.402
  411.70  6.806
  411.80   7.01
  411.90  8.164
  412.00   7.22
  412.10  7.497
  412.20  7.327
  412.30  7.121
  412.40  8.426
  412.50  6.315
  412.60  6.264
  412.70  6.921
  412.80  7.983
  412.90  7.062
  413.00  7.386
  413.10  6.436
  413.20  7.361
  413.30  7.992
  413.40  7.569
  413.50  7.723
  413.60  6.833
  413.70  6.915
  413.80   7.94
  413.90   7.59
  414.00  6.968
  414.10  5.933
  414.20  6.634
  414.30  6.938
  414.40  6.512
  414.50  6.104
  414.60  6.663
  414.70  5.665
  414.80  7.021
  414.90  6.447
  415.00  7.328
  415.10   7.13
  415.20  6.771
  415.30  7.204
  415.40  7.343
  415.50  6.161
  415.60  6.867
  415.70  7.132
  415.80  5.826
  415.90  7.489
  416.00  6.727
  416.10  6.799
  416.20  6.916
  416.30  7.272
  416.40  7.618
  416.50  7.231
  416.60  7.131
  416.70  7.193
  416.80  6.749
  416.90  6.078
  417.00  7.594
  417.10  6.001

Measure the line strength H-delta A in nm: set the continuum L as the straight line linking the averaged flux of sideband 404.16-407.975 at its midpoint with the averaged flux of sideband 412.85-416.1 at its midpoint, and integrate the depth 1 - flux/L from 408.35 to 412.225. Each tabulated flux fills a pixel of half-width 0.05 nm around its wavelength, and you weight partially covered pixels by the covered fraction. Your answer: -0.023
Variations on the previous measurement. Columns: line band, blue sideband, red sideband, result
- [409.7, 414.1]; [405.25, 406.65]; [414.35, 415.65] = -0.23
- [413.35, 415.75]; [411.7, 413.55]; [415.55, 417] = 0.08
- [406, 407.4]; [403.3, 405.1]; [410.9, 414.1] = 0.03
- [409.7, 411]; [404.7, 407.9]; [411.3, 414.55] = 0.11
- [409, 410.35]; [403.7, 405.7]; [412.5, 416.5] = 0.06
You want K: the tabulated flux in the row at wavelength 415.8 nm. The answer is 5.826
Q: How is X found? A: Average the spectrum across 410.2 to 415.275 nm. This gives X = 7.07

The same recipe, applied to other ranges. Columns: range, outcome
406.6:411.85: 7.25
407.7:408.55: 7.54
